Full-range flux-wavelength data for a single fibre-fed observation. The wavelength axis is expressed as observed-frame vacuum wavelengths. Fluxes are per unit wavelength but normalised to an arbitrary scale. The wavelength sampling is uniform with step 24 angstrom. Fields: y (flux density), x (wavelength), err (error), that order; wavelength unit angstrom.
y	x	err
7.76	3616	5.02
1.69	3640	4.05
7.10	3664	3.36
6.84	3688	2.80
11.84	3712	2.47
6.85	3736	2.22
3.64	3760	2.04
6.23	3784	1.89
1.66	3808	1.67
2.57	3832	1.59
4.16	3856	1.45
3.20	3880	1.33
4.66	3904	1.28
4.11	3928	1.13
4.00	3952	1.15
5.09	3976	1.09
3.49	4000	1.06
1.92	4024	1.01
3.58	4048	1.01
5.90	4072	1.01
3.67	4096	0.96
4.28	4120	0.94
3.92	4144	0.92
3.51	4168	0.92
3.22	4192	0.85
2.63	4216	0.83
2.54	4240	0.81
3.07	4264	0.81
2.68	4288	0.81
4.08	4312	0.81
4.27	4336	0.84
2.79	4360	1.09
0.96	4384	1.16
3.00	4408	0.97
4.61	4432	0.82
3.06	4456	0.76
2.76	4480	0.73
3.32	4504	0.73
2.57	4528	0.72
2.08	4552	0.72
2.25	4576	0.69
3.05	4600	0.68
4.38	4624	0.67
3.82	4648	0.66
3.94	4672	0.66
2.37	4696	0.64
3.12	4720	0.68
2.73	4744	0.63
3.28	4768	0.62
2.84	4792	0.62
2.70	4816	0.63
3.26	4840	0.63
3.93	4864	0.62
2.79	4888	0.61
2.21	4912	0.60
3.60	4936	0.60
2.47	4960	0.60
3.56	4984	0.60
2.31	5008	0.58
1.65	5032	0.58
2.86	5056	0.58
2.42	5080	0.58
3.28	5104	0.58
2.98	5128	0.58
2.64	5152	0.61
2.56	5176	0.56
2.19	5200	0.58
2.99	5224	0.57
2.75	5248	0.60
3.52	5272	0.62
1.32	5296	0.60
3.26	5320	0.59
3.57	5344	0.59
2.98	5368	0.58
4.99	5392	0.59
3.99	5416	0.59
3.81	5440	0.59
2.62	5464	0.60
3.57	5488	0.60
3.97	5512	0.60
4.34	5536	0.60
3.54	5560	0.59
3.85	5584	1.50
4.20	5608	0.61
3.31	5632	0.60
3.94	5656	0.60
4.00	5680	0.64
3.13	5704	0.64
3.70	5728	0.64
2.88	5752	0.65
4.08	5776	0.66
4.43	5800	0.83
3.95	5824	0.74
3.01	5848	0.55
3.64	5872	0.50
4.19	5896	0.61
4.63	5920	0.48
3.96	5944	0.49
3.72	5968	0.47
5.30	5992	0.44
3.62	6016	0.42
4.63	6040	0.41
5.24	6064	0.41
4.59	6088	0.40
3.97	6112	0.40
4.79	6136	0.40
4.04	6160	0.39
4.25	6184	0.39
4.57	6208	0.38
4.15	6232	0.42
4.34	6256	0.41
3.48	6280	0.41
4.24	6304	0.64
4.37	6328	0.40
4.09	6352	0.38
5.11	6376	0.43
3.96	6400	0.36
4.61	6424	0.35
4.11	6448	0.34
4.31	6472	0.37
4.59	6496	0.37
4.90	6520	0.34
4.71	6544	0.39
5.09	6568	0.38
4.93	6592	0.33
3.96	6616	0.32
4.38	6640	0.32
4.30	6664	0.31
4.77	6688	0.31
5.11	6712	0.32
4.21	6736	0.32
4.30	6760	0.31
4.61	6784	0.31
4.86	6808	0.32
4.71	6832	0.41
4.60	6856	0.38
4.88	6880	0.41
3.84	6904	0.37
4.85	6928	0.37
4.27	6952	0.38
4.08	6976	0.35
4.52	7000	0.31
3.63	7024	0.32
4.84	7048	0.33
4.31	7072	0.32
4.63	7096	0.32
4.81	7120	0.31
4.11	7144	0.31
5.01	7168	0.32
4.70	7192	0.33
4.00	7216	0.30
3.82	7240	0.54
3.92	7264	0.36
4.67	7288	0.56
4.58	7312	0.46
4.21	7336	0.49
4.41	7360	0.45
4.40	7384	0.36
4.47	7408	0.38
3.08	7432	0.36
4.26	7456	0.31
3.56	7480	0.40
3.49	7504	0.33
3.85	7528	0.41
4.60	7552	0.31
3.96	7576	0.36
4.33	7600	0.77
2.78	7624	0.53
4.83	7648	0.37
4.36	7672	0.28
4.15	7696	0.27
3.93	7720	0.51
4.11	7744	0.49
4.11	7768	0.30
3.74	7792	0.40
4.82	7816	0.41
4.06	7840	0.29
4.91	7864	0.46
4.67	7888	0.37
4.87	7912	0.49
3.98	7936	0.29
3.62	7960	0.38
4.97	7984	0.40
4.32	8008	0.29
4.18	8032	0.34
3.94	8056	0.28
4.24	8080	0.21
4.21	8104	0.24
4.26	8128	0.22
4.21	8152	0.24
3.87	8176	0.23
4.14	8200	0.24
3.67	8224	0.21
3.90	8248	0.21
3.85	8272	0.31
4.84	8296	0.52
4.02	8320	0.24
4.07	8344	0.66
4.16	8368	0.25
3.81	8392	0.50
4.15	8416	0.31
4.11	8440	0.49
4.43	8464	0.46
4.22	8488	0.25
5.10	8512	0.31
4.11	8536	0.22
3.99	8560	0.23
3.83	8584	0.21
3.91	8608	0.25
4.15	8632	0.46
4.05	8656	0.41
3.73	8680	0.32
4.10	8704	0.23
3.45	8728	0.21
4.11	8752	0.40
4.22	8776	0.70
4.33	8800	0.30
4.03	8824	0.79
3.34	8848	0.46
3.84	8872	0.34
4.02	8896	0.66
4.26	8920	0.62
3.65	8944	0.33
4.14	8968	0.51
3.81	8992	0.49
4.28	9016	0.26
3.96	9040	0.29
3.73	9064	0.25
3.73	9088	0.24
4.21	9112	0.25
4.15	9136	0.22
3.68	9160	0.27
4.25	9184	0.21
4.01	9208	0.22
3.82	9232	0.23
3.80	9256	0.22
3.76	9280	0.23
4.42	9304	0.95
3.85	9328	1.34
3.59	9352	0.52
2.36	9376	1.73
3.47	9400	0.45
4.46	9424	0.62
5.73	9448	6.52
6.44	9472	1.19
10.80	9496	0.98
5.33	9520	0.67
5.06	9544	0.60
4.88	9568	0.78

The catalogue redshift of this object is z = 0.447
